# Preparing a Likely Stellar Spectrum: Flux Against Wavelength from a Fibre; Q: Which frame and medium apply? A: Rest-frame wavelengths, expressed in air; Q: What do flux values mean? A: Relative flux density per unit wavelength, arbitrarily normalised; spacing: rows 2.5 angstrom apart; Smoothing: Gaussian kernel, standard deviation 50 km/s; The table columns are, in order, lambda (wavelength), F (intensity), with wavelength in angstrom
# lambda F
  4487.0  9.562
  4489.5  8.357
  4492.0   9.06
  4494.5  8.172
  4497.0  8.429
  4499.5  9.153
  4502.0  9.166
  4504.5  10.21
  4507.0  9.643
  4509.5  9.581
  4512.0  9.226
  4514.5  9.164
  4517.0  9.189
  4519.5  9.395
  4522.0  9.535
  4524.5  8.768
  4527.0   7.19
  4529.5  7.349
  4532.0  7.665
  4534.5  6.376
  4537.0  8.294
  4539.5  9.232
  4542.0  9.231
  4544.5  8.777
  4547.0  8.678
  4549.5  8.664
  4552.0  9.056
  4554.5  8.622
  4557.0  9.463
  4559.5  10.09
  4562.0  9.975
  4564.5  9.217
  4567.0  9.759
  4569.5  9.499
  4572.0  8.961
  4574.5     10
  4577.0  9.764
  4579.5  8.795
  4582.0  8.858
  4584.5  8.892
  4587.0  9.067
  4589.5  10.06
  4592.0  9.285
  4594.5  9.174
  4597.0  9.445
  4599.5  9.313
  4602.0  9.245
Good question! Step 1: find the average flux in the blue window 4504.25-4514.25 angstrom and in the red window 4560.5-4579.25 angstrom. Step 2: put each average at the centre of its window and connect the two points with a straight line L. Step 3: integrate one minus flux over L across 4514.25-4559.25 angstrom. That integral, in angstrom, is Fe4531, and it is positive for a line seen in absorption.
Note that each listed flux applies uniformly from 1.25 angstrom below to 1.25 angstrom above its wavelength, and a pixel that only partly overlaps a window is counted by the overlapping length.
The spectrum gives 4.5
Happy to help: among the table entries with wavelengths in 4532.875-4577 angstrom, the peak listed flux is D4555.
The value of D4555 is 10.09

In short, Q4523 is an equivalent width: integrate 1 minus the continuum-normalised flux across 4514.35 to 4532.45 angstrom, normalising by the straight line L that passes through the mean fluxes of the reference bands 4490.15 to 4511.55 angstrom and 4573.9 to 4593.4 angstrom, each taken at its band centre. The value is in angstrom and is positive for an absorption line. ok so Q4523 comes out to 1.3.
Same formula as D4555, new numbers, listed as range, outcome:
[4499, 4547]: 10.21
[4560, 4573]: 9.975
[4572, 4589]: 10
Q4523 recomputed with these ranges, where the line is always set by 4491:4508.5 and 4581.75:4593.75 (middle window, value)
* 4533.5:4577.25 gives 0.6 angstrom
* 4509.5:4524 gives -0.2 angstrom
